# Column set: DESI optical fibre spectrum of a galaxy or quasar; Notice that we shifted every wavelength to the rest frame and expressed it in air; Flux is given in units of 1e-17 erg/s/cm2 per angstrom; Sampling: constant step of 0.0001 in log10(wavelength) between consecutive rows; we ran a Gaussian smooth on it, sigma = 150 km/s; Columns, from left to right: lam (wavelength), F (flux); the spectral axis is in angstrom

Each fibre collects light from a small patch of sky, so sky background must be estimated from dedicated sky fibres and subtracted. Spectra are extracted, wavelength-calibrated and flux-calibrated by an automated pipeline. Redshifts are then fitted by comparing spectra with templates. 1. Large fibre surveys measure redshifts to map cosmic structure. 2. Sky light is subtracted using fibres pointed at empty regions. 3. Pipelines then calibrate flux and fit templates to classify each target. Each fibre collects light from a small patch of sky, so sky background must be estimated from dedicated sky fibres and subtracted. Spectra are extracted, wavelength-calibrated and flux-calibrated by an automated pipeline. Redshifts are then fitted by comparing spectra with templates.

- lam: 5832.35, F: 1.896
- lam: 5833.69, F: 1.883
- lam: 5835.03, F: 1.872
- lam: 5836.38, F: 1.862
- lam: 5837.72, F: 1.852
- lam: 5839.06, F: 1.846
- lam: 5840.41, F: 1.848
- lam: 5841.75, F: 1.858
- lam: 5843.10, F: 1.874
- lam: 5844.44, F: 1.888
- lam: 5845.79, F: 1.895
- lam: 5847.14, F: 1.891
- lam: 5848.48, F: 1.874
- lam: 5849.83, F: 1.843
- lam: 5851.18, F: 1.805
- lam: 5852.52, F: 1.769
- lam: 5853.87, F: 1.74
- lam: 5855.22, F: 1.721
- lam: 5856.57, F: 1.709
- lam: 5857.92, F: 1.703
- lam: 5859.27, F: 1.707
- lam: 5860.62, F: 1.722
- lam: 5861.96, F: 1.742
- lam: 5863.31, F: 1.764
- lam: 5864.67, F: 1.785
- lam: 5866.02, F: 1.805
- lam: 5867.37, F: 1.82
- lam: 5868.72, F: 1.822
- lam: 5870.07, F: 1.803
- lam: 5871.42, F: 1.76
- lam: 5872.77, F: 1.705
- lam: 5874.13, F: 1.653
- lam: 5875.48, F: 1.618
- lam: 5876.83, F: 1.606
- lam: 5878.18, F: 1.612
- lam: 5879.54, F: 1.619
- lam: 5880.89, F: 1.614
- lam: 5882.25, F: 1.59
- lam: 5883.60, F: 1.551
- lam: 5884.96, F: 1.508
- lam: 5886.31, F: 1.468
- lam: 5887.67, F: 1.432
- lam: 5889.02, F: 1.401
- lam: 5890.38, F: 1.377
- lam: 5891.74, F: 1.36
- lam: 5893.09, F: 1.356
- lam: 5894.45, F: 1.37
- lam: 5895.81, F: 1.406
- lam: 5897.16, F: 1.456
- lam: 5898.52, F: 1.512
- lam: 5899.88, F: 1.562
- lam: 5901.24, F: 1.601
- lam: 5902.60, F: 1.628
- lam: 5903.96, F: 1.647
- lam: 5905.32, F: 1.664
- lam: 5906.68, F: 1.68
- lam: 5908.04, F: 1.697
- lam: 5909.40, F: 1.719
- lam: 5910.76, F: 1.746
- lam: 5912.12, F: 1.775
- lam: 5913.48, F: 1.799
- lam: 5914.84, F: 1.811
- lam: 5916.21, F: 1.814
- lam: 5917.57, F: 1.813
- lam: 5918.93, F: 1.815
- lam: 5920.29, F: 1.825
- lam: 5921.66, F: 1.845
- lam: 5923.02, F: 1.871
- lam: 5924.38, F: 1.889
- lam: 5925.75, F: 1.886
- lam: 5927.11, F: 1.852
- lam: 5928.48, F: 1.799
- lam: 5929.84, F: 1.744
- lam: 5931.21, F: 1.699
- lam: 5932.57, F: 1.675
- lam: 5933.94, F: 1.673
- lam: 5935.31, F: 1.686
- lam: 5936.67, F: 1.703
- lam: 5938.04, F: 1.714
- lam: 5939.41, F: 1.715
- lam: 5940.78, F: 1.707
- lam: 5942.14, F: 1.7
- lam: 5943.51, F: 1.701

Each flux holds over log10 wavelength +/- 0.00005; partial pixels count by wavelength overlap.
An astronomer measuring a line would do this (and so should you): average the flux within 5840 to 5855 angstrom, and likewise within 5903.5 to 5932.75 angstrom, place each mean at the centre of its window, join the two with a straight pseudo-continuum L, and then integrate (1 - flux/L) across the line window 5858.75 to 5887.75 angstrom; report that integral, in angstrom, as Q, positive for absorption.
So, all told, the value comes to 2.3 angstrom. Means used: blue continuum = 1.84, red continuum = 1.78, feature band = 1.67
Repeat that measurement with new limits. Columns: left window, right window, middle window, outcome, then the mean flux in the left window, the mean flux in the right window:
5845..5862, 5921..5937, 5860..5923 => 4.69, 1.78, 1.78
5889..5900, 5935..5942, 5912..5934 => -2.75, 1.42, 1.71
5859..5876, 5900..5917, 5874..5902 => 3.63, 1.75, 1.71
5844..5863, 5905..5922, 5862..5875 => 0.12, 1.78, 1.77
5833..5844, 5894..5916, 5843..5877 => 0.38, 1.86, 1.64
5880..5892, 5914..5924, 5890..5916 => 1.12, 1.48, 1.83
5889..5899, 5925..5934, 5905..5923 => -1.87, 1.4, 1.77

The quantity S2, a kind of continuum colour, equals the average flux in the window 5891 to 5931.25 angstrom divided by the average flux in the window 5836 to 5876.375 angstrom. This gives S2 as 0.9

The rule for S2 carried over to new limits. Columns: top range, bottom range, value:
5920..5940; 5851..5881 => 1.03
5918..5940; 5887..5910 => 1.17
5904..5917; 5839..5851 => 0.93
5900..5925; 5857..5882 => 1.02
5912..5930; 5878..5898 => 1.24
